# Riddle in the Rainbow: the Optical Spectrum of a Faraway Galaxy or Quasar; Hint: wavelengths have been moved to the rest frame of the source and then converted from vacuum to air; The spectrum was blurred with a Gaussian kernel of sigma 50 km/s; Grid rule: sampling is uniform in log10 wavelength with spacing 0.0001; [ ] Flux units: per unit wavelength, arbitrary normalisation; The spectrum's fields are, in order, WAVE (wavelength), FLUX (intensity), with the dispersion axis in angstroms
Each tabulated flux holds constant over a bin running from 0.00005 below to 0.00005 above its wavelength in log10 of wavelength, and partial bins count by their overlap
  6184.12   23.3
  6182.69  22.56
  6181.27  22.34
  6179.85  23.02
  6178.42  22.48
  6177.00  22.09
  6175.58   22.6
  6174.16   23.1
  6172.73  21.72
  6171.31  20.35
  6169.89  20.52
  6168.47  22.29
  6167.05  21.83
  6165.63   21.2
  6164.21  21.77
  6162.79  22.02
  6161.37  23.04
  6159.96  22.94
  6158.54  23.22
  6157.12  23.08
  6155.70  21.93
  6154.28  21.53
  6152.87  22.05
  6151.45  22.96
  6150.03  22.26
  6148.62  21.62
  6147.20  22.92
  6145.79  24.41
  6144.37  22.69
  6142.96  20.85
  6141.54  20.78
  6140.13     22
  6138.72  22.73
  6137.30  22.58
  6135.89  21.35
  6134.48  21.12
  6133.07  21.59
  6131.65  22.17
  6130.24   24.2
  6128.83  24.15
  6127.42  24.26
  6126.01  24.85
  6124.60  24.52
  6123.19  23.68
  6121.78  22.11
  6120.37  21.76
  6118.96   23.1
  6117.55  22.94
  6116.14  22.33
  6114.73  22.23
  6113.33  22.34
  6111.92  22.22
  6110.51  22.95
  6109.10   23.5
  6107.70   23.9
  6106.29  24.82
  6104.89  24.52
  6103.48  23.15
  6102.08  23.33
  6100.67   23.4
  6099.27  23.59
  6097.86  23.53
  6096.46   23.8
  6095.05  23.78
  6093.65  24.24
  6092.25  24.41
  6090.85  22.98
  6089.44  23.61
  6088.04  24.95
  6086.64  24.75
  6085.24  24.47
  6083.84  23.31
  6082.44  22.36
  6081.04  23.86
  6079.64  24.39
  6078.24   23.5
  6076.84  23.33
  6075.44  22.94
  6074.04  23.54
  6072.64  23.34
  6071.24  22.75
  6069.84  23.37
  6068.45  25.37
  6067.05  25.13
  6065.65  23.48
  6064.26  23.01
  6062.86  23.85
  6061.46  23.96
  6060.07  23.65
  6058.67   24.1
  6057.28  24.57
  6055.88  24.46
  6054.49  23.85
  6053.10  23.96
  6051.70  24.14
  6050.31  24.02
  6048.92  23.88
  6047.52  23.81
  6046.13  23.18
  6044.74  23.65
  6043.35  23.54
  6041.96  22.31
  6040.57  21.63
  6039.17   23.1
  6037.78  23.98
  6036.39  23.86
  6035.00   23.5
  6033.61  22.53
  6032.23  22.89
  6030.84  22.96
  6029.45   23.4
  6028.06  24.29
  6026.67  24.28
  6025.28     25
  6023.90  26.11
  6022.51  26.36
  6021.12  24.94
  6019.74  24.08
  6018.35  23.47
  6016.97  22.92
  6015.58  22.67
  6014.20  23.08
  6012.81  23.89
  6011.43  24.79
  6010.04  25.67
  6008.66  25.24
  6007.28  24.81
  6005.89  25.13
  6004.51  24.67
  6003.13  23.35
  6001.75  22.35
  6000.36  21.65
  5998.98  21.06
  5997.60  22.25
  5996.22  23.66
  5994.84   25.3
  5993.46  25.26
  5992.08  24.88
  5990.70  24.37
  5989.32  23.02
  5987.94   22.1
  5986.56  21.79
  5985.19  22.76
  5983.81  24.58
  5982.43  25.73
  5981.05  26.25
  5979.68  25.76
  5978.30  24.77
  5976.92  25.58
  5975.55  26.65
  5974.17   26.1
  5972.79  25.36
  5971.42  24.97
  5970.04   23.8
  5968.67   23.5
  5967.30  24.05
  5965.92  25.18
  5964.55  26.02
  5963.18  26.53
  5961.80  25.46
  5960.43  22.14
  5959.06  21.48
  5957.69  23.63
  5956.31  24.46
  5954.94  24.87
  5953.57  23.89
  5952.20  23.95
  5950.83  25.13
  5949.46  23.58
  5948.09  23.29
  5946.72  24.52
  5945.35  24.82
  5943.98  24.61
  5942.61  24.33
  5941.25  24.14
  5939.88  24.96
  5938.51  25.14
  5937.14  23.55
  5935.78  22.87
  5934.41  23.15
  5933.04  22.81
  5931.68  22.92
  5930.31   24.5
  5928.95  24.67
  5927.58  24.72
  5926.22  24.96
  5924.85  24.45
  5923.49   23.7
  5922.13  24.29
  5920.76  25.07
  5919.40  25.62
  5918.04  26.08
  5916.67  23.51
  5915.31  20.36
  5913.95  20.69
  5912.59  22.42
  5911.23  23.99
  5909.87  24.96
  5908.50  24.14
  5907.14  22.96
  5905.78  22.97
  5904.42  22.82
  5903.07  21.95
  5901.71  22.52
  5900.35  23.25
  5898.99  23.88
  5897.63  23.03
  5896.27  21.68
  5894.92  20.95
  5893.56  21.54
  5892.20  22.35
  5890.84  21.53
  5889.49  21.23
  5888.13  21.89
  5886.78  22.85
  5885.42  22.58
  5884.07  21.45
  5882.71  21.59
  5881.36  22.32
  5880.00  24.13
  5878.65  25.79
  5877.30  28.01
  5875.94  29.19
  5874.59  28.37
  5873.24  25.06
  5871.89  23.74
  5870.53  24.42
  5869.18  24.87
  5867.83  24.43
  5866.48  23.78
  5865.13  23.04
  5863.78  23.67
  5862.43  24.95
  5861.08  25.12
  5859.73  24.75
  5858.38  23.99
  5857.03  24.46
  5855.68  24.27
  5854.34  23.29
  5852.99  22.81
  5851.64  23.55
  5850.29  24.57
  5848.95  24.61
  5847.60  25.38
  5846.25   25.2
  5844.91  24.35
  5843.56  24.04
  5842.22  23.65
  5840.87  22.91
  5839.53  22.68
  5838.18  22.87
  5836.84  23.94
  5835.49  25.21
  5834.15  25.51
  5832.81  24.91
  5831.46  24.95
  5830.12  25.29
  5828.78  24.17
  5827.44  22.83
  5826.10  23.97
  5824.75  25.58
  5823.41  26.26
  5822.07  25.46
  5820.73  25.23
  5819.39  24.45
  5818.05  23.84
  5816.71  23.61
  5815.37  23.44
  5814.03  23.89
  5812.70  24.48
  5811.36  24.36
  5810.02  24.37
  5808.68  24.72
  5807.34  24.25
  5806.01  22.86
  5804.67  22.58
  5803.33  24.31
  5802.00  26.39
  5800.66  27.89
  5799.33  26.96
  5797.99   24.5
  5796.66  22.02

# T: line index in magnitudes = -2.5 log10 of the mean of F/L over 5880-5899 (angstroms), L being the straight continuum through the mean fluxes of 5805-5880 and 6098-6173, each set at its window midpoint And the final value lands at 0.101 mag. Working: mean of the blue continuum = 24.5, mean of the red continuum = 22.6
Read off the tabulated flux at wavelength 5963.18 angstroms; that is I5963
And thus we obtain 26.53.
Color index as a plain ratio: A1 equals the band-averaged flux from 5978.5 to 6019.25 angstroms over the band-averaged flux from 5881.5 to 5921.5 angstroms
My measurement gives 1.05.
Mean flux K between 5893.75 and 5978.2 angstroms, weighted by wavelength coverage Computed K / 24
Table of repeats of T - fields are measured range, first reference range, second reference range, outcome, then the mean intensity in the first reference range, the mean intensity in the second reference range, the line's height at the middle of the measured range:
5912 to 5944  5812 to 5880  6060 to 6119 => 0.02 mag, 24.6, 23.6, 24.2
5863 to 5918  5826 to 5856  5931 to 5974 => 0.04 mag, 24.1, 24.2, 24.2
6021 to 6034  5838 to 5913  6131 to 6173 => -0.07 mag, 23.7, 22.1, 22.8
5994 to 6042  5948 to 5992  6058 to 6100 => 0.02 mag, 24.4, 23.8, 24.1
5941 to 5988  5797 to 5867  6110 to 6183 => -0.04 mag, 24.4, 22.4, 23.6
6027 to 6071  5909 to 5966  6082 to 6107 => 0.01 mag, 24.1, 23.9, 23.9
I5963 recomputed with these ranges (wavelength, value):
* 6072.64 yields 23.34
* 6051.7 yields 24.14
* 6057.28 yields 24.57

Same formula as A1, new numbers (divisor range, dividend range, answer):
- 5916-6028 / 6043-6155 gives 0.96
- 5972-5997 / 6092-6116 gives 0.95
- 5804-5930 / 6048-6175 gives 0.97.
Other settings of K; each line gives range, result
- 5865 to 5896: 23.7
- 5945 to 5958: 24.2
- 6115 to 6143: 22.7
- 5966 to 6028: 24.3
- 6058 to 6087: 23.7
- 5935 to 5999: 24.3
